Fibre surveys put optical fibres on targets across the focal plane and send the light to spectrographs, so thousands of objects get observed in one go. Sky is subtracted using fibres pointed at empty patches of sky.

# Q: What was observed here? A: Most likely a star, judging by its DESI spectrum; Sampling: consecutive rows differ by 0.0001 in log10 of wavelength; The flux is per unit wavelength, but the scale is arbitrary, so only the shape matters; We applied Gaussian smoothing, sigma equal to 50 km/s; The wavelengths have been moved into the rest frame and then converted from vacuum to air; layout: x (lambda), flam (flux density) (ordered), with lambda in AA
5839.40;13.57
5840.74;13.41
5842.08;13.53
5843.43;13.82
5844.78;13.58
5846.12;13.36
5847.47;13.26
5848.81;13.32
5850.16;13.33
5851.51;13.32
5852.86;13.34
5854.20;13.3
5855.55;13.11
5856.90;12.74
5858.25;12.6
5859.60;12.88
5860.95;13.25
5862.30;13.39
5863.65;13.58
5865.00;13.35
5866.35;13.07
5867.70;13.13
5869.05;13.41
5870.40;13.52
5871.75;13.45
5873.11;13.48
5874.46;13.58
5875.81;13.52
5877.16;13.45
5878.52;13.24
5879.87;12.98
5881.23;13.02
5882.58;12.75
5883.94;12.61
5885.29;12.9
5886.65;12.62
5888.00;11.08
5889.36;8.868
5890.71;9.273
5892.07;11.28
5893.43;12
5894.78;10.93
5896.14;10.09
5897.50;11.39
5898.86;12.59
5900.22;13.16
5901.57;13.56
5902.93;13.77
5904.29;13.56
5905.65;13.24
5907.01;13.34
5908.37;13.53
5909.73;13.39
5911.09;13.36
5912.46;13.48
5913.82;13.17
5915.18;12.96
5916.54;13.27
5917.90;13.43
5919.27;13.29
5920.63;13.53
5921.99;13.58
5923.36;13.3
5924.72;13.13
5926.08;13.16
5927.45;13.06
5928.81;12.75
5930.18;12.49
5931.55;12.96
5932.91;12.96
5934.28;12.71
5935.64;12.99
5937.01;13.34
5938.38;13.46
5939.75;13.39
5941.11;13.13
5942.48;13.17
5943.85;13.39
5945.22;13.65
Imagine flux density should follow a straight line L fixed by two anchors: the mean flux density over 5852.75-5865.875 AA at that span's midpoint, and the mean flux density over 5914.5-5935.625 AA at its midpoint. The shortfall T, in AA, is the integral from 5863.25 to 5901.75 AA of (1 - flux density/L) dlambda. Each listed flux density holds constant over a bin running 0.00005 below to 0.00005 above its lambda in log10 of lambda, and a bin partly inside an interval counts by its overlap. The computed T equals 1.99 AA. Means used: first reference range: 13.1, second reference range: 13.1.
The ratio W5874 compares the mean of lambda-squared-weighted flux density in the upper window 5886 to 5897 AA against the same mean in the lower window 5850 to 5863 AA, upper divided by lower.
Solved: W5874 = 0.8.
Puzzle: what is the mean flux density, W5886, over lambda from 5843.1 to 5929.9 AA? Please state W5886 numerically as 12.9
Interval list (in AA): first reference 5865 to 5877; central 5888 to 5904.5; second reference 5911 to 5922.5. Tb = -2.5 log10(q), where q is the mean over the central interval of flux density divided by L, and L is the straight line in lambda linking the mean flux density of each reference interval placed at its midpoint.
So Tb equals 0.15 mag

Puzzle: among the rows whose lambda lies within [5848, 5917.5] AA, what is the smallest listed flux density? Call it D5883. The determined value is 8.868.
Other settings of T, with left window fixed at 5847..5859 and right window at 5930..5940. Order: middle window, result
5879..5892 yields 1.3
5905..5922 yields -0.4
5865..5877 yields -0.2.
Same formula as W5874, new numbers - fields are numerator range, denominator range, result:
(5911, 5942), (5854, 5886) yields 1.02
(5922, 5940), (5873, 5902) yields 1.09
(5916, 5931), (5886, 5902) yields 1.17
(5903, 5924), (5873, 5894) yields 1.10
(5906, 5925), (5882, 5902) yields 1.15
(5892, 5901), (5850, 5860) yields 0.91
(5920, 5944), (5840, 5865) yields 1.02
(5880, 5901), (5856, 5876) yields 0.89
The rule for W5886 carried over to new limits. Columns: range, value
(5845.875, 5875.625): 13.3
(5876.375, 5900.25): 11.9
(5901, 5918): 13.4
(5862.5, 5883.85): 13.3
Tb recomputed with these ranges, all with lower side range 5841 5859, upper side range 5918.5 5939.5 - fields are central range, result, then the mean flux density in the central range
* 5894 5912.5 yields 0.032 mag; 12.8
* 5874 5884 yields 0.005 mag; 13.2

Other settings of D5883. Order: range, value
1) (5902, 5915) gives 13.17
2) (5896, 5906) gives 10.09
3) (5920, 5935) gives 12.49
